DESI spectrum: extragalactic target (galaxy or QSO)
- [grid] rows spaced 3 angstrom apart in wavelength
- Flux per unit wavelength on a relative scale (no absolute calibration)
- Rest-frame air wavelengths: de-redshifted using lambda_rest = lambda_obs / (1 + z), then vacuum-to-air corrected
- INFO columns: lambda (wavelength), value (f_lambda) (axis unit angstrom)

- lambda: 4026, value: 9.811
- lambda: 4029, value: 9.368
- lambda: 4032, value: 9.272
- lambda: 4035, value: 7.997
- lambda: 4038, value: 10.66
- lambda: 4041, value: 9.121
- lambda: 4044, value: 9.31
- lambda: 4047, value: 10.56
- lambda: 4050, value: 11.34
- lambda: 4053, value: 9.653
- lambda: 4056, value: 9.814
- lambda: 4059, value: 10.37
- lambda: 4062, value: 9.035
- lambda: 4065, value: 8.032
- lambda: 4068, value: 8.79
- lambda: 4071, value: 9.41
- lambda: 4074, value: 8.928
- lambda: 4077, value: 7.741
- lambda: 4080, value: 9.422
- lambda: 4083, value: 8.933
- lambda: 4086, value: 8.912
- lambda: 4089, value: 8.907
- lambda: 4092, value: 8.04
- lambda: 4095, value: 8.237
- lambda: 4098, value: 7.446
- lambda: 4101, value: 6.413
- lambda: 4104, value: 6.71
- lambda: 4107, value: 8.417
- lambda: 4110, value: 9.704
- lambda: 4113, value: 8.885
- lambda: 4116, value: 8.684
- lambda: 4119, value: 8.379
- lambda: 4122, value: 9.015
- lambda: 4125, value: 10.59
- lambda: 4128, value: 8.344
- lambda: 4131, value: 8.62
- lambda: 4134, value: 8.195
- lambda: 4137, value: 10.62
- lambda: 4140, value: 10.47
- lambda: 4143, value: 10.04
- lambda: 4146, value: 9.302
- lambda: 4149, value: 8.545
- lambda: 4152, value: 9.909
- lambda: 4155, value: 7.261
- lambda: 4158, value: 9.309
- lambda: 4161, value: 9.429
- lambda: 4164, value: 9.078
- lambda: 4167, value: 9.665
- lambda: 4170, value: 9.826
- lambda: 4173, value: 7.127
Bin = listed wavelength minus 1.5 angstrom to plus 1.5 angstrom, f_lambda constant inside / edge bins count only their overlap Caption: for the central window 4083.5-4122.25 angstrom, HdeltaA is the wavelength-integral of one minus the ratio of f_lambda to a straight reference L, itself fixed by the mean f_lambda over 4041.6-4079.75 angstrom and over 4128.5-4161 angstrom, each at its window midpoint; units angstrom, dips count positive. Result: 4.3 angstrom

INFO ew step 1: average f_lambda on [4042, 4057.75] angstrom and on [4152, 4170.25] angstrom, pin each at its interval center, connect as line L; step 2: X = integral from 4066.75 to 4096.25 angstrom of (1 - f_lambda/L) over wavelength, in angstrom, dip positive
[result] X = 3.3 angstrom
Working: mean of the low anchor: 10.1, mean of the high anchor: 9.11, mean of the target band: 8.74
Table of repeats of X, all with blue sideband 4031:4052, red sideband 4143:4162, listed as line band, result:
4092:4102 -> 2.0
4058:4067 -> 0.5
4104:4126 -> 0.9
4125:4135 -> 0.5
